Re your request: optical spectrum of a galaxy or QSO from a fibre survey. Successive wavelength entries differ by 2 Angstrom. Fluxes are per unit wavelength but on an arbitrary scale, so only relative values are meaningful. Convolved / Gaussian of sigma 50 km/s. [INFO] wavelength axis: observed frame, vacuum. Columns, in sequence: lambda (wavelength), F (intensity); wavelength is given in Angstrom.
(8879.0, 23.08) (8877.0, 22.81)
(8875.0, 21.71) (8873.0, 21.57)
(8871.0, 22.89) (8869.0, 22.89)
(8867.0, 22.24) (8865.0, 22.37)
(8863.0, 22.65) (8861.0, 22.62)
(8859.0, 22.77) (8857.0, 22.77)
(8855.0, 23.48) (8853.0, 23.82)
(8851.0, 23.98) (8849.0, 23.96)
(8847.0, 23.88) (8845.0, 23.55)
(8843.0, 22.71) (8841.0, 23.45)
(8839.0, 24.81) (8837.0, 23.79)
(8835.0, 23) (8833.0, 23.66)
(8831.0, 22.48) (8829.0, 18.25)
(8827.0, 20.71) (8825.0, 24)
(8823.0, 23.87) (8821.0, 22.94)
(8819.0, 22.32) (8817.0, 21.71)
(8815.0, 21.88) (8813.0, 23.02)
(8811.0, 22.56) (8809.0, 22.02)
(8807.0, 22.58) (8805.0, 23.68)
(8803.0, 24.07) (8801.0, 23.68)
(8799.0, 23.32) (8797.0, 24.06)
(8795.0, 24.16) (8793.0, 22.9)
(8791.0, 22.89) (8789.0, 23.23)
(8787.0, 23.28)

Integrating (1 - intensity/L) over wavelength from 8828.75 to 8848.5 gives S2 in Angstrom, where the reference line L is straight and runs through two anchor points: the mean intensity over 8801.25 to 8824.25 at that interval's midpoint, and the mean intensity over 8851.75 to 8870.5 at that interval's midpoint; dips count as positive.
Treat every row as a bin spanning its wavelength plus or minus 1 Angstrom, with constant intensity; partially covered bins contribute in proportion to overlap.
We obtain -0.3 Angstrom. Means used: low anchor 22.8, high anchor 22.9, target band 23.2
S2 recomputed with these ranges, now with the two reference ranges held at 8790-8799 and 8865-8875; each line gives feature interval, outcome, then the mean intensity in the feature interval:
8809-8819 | 0.4 Angstrom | 22.3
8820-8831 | 0.5 Angstrom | 22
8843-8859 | -0.6 Angstrom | 23.5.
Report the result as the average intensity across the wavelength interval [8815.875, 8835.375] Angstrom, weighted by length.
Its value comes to 22.3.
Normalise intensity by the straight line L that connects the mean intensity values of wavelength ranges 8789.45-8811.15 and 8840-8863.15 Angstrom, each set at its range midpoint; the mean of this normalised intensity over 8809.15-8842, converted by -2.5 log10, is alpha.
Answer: 0.03 mag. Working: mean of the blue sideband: 23.3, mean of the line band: 22.6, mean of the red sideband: 23.3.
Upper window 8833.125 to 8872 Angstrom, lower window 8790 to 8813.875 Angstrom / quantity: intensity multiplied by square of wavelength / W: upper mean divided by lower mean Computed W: 1.01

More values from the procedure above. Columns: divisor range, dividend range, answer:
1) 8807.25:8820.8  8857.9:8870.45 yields 1.02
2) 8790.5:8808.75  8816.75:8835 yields 0.96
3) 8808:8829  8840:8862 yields 1.06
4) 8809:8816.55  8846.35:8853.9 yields 1.08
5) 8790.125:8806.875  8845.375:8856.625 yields 1.02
